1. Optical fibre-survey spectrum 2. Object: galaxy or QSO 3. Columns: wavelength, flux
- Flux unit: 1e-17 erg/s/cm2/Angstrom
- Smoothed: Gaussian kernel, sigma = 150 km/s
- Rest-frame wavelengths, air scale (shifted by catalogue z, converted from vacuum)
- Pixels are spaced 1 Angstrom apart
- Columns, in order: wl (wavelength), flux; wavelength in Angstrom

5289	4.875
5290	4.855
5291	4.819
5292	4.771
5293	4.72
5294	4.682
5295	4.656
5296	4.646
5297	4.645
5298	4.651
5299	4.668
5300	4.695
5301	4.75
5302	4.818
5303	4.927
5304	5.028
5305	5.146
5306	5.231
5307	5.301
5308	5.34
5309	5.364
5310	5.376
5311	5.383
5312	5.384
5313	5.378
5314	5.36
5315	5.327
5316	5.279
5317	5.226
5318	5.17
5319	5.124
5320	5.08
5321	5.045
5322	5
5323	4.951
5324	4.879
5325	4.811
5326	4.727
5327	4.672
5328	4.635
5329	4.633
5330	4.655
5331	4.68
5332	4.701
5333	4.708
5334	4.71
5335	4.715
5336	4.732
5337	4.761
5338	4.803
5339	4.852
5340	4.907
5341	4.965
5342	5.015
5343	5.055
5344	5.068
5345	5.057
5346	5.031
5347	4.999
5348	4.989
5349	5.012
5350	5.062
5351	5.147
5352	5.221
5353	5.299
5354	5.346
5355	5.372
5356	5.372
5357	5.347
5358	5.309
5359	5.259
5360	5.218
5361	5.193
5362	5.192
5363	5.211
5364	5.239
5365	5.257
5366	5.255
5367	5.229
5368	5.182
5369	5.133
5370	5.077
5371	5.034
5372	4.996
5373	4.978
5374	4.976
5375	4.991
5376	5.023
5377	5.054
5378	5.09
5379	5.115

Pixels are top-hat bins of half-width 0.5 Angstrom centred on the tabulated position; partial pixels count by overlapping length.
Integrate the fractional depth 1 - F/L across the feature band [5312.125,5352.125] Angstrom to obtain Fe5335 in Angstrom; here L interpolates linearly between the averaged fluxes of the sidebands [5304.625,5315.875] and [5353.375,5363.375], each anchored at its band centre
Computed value 2.65 Angstrom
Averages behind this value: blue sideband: 5.33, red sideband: 5.28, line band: 4.96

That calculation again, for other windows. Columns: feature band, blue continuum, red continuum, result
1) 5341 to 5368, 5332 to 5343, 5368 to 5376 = -1.4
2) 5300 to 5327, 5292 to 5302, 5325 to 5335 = -2.4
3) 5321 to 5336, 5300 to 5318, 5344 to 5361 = 1.3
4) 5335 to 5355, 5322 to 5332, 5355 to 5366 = 0.0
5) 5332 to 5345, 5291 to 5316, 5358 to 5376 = 0.6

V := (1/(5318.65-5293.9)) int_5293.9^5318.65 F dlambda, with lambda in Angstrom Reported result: 5.06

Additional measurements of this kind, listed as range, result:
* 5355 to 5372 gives 5.22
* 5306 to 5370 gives 5.08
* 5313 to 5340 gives 4.9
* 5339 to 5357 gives 5.11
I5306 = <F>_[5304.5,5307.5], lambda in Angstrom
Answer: 5.23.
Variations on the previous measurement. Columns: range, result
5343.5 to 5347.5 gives 5.04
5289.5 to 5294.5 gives 4.77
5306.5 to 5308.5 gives 5.32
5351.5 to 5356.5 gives 5.32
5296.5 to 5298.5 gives 4.65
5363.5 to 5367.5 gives 5.25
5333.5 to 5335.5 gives 4.71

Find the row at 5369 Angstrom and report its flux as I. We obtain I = 5.133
